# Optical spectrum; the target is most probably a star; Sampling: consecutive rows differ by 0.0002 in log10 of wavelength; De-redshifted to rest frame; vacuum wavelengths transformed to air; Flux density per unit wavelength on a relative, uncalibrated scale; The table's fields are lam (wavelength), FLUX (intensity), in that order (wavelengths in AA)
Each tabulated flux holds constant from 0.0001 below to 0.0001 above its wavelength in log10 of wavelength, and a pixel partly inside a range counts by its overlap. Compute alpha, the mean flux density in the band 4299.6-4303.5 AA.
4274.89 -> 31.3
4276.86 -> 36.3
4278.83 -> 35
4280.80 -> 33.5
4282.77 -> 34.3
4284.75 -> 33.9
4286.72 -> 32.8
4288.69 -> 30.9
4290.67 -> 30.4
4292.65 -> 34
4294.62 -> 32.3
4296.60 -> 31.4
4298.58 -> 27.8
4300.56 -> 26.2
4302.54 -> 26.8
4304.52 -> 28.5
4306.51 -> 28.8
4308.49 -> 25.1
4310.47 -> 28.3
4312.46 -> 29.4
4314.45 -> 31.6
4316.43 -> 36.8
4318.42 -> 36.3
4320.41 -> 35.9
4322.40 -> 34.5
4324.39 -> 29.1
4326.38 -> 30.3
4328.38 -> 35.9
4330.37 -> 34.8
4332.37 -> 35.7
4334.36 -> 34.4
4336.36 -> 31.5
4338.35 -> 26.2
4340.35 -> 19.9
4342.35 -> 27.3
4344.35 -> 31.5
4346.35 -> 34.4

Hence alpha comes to 26.5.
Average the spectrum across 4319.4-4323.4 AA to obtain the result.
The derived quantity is 35.2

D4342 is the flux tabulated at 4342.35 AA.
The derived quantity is 27.3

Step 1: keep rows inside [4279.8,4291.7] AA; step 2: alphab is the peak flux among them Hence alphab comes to 34.3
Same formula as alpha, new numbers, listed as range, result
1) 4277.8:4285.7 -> 34.2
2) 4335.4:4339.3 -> 28.9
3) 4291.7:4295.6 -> 33.2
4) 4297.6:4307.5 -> 27.6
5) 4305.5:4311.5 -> 27.4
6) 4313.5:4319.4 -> 35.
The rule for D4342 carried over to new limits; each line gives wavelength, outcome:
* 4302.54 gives 26.8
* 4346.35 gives 34.4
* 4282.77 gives 34.3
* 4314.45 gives 31.6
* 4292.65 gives 34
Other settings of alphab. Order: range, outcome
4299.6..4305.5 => 28.5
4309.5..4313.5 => 29.4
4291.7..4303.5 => 34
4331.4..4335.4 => 35.7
